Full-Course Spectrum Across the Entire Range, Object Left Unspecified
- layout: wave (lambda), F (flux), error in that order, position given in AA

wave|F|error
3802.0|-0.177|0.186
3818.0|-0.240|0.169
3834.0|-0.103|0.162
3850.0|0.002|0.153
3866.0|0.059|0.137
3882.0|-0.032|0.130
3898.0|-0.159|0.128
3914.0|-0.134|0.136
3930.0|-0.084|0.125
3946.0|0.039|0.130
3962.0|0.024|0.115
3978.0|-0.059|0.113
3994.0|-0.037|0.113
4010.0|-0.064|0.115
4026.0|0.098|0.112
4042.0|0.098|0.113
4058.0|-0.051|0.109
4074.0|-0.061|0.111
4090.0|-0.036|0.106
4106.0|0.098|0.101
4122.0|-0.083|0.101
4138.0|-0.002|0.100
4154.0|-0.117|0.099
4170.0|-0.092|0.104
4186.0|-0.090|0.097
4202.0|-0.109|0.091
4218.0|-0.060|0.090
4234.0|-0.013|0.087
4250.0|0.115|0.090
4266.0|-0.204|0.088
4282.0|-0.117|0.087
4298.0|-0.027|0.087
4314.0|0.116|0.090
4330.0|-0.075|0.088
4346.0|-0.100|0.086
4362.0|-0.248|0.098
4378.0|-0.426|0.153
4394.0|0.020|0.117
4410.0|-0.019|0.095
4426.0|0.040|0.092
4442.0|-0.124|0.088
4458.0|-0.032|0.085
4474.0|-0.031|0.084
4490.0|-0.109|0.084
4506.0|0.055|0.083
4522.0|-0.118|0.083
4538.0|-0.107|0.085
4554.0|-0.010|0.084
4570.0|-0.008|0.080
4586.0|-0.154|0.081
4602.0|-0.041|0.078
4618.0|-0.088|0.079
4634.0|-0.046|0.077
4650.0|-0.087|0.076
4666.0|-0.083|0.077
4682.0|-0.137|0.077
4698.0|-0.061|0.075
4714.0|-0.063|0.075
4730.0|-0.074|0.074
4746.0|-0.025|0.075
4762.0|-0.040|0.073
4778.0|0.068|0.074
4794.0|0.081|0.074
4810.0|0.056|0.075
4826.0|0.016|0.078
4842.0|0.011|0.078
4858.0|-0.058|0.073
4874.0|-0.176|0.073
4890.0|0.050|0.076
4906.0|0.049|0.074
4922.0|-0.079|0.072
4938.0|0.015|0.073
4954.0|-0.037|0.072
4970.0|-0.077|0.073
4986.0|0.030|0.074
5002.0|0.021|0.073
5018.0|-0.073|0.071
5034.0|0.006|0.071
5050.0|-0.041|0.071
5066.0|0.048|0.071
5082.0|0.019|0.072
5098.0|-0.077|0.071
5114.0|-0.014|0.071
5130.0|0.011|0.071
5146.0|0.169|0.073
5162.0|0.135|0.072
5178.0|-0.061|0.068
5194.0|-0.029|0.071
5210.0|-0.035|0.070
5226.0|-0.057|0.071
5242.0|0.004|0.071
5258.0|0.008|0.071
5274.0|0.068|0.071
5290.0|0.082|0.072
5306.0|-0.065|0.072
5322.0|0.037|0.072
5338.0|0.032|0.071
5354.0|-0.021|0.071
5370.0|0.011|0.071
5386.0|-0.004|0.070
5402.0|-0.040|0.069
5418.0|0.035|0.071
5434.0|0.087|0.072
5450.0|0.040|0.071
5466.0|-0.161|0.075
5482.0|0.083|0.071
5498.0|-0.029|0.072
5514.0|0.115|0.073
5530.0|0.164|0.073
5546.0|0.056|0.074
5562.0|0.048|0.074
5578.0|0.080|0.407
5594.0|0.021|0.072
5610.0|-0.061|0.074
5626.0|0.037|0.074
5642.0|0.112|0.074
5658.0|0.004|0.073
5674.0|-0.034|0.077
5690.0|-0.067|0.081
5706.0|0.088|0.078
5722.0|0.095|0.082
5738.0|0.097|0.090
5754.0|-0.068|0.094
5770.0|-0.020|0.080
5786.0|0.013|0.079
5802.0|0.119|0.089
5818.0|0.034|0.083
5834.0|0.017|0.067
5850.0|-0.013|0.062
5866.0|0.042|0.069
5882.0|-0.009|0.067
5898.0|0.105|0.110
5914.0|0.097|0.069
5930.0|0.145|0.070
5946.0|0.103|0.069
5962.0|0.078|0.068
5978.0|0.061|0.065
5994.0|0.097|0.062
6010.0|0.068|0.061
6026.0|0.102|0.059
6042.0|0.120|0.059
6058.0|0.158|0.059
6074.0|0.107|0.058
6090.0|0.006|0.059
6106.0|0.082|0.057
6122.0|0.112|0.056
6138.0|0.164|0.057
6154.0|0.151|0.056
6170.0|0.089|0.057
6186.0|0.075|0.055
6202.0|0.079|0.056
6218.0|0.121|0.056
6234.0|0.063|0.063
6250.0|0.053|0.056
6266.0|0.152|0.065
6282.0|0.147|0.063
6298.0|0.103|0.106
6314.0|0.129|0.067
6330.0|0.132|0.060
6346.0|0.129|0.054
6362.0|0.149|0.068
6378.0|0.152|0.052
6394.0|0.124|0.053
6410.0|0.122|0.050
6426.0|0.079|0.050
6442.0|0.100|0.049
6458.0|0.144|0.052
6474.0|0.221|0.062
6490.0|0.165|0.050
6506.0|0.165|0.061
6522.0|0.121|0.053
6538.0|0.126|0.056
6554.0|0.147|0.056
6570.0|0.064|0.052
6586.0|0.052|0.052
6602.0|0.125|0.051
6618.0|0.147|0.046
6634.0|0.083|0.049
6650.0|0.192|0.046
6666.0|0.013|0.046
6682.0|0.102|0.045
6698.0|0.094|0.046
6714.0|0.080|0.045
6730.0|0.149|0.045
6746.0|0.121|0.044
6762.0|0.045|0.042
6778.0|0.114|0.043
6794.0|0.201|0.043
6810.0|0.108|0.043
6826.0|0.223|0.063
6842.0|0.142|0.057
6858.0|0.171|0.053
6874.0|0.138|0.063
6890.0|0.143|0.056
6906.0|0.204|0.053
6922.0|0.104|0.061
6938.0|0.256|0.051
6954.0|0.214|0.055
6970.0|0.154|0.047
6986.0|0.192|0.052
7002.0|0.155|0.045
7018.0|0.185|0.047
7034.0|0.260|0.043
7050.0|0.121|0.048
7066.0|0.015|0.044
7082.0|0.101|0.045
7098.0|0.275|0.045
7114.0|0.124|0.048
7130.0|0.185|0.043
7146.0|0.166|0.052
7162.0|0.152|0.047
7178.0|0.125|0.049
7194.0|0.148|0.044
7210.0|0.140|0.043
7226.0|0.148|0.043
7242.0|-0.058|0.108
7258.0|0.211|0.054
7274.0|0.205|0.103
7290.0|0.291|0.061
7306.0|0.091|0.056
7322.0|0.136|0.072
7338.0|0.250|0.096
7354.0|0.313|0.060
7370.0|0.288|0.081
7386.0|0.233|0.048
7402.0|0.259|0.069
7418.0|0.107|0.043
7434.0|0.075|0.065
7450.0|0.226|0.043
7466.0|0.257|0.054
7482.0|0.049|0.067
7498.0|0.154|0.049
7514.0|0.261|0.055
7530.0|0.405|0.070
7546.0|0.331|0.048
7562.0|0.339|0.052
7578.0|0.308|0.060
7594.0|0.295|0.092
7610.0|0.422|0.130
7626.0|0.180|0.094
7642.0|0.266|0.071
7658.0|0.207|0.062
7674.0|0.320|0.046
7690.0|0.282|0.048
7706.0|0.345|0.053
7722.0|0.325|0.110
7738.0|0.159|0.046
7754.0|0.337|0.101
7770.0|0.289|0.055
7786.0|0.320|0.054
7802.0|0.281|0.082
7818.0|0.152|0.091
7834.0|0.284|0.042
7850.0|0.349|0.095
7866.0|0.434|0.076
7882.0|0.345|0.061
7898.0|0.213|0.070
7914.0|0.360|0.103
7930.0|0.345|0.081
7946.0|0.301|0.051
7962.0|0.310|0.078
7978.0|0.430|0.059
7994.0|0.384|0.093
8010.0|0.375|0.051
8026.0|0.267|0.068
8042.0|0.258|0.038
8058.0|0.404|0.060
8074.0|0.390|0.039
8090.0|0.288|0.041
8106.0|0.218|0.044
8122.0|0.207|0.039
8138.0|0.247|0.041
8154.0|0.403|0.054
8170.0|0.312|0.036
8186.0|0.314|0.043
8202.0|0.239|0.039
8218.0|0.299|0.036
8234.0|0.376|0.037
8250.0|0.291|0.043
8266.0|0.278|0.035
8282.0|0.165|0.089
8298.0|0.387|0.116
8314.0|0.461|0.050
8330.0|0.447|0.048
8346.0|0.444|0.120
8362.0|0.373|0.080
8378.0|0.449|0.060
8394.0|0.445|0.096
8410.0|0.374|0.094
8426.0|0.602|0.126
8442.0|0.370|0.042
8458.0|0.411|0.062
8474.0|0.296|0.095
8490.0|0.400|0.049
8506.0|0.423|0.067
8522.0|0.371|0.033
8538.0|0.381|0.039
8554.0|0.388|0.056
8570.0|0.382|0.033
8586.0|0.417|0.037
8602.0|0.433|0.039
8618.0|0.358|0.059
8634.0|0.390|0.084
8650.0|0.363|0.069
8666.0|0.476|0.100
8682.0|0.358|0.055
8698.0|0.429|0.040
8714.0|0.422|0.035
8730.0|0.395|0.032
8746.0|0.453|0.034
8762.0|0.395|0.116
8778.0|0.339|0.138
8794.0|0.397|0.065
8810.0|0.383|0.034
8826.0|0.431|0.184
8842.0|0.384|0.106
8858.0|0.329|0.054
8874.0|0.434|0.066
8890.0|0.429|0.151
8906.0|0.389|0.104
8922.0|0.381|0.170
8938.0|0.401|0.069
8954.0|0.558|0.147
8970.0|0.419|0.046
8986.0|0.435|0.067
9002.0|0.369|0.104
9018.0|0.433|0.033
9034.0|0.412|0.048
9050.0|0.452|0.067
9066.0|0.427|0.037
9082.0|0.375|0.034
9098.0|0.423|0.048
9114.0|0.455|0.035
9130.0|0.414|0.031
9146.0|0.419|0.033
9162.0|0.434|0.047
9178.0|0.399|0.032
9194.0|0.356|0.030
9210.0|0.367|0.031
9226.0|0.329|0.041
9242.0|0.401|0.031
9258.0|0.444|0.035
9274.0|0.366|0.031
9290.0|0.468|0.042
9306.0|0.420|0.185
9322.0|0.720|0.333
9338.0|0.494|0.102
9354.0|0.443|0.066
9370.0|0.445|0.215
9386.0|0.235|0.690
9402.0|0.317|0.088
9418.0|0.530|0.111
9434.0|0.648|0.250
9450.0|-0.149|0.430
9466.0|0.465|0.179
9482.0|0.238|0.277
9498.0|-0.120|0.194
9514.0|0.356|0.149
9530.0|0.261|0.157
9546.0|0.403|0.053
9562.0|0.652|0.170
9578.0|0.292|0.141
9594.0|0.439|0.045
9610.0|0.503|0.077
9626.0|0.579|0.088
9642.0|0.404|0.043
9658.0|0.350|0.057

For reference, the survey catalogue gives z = 0.886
